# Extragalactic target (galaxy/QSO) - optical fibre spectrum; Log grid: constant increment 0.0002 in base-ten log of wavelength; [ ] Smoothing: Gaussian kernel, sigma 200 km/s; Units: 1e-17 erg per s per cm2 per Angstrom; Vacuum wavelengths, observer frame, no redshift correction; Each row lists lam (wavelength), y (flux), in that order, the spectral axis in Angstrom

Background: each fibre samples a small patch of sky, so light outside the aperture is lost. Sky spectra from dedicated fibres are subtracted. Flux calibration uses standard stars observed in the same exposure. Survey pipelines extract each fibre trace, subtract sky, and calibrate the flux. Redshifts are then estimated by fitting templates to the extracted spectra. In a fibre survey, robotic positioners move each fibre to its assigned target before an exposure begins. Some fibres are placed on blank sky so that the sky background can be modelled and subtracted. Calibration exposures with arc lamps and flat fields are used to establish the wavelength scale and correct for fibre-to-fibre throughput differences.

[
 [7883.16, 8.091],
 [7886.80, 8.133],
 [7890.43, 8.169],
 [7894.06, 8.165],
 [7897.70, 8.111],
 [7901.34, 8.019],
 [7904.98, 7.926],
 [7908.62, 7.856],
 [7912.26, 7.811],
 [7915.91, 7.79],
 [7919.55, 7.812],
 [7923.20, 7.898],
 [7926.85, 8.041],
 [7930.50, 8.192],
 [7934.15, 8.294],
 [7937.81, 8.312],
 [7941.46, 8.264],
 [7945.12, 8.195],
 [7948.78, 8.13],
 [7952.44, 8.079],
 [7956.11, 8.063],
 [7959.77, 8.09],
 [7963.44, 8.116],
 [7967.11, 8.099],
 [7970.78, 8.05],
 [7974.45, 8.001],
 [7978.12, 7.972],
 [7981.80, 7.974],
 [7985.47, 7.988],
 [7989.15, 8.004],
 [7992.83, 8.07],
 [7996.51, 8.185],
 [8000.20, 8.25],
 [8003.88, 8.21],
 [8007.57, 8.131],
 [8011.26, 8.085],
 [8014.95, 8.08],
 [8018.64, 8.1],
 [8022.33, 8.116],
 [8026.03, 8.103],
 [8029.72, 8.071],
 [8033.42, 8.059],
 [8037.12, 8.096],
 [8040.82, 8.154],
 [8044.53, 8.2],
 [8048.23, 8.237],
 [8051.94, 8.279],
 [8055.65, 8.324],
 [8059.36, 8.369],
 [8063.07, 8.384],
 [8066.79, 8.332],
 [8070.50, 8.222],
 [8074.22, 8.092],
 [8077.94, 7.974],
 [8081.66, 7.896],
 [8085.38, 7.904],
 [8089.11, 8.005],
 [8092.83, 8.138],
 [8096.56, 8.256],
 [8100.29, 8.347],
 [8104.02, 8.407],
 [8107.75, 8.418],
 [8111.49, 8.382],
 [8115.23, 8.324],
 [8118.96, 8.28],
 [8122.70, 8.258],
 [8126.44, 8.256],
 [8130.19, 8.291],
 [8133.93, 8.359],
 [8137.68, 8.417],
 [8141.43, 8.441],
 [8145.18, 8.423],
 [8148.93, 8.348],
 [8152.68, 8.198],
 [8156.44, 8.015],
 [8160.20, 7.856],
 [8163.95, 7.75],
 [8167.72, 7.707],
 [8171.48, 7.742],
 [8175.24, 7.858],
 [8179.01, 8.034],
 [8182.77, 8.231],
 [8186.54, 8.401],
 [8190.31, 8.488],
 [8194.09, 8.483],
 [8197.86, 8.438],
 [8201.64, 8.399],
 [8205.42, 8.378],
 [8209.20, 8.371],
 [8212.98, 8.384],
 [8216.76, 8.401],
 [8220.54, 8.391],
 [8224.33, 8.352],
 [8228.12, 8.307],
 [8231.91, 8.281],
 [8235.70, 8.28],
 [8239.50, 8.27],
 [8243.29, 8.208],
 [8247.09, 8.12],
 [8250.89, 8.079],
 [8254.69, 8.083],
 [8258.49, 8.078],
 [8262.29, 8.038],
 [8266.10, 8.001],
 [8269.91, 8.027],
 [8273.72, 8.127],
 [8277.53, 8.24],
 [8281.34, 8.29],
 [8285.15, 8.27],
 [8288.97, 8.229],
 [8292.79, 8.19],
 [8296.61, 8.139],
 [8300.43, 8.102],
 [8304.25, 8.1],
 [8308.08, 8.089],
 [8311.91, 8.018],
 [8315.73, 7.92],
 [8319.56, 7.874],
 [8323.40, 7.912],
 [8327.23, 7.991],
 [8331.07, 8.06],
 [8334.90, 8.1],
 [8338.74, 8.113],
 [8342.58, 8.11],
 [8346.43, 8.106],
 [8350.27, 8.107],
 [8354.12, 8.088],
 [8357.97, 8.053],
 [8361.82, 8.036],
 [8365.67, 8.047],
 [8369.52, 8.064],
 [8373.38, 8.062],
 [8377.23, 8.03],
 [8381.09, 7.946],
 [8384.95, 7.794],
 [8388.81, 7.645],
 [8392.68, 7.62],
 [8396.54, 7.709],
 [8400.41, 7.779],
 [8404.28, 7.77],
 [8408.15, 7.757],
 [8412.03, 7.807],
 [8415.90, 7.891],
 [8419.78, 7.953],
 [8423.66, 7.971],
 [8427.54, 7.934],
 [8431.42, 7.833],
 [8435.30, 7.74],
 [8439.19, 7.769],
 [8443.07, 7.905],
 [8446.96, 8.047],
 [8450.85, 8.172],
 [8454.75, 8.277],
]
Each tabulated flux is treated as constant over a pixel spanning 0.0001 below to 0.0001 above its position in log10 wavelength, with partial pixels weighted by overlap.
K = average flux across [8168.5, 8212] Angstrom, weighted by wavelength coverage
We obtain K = 8.25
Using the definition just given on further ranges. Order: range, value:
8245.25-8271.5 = 8.06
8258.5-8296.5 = 8.15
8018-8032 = 8.1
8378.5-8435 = 7.82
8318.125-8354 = 8.04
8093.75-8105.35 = 8.32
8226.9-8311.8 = 8.16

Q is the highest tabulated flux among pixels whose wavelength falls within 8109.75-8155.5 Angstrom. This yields 8.441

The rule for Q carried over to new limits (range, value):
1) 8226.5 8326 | 8.307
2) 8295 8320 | 8.139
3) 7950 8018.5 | 8.25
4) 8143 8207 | 8.488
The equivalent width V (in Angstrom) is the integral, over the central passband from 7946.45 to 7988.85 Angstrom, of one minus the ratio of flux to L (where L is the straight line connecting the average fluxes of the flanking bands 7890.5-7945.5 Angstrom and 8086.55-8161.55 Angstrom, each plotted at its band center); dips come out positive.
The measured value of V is 0.26 Angstrom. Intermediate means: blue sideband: 8.05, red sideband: 8.27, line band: 8.05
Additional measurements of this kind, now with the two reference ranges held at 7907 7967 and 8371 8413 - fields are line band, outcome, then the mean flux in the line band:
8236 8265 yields -0.9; 8.13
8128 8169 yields -1.2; 8.17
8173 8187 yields -0.3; 8.1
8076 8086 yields 0.1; 7.93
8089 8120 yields -1.3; 8.3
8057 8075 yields -0.7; 8.29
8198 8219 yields -1.3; 8.39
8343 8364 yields -0.7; 8.08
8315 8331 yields -0.2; 7.94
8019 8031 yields -0.1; 8.1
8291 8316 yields -0.7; 8.09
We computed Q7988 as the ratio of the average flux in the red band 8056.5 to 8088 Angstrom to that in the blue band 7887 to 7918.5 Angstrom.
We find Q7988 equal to 1.0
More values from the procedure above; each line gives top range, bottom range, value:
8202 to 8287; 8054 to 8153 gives 1.00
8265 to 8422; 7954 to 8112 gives 0.98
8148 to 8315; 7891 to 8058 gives 1.01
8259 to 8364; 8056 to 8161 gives 0.98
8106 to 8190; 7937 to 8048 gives 1.01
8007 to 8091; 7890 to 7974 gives 1.01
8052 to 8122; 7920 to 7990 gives 1.02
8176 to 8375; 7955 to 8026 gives 1.01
